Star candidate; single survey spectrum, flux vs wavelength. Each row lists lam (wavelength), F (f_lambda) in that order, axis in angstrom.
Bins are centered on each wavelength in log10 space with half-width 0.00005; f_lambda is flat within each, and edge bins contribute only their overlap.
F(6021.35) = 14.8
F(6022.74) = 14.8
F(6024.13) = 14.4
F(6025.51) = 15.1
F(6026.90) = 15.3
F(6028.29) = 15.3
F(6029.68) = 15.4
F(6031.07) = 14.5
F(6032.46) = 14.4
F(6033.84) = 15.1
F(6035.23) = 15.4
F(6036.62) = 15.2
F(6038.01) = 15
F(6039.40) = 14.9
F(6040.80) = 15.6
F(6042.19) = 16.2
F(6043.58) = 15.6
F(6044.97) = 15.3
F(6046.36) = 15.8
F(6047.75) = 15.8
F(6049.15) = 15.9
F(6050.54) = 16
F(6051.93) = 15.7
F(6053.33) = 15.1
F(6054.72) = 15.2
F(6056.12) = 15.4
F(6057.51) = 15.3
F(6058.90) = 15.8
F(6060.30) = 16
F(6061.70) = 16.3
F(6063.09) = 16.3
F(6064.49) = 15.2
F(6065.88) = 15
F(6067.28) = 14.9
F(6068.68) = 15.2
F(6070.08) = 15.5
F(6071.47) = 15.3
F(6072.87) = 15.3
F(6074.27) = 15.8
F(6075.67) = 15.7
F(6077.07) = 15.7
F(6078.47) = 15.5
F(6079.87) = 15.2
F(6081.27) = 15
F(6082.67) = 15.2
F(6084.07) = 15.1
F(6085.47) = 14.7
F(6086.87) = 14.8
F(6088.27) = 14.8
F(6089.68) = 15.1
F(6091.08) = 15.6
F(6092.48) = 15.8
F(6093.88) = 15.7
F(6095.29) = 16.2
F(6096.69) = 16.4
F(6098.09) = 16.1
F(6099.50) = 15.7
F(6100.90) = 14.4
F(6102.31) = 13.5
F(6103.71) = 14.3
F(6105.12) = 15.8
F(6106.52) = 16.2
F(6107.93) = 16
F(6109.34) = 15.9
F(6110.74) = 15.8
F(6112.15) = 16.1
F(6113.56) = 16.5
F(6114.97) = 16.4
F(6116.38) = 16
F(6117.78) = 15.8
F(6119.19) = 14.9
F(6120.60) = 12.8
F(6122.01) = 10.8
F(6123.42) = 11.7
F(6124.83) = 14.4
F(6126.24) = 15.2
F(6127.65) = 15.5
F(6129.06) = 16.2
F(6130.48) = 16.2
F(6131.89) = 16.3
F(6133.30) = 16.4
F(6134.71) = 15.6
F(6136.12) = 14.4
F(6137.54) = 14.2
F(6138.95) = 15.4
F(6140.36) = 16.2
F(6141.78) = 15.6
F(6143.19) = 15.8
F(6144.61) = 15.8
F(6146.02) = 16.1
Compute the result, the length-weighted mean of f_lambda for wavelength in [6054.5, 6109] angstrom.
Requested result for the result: 15.4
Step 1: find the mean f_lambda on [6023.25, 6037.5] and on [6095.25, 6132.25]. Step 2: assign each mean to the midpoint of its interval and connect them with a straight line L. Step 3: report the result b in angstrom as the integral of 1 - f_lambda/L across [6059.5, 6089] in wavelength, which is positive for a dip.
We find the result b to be -0.5 angstrom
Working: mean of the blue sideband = 15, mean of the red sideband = 15.2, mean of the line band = 15.4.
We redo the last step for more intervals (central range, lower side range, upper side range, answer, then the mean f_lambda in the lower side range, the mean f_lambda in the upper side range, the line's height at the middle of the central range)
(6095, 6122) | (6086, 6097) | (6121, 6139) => -0.38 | 15.5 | 14.7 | 15.2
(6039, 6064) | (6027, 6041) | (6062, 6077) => -0.70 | 15.1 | 15.5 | 15.3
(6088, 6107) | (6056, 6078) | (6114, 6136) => -0.21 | 15.5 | 15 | 15.2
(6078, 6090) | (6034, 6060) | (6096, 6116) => 0.43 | 15.5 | 15.7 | 15.6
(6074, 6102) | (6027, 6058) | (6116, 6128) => -1.51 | 15.4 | 14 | 14.6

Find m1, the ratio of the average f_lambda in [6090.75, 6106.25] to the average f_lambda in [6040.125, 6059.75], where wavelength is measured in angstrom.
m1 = 0.99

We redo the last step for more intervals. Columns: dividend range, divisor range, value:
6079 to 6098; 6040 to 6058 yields 0.99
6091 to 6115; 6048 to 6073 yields 1.01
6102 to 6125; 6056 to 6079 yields 0.96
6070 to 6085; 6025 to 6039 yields 1.02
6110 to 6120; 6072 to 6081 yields 1.03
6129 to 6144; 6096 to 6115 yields 1.00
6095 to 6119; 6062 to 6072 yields 1.02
